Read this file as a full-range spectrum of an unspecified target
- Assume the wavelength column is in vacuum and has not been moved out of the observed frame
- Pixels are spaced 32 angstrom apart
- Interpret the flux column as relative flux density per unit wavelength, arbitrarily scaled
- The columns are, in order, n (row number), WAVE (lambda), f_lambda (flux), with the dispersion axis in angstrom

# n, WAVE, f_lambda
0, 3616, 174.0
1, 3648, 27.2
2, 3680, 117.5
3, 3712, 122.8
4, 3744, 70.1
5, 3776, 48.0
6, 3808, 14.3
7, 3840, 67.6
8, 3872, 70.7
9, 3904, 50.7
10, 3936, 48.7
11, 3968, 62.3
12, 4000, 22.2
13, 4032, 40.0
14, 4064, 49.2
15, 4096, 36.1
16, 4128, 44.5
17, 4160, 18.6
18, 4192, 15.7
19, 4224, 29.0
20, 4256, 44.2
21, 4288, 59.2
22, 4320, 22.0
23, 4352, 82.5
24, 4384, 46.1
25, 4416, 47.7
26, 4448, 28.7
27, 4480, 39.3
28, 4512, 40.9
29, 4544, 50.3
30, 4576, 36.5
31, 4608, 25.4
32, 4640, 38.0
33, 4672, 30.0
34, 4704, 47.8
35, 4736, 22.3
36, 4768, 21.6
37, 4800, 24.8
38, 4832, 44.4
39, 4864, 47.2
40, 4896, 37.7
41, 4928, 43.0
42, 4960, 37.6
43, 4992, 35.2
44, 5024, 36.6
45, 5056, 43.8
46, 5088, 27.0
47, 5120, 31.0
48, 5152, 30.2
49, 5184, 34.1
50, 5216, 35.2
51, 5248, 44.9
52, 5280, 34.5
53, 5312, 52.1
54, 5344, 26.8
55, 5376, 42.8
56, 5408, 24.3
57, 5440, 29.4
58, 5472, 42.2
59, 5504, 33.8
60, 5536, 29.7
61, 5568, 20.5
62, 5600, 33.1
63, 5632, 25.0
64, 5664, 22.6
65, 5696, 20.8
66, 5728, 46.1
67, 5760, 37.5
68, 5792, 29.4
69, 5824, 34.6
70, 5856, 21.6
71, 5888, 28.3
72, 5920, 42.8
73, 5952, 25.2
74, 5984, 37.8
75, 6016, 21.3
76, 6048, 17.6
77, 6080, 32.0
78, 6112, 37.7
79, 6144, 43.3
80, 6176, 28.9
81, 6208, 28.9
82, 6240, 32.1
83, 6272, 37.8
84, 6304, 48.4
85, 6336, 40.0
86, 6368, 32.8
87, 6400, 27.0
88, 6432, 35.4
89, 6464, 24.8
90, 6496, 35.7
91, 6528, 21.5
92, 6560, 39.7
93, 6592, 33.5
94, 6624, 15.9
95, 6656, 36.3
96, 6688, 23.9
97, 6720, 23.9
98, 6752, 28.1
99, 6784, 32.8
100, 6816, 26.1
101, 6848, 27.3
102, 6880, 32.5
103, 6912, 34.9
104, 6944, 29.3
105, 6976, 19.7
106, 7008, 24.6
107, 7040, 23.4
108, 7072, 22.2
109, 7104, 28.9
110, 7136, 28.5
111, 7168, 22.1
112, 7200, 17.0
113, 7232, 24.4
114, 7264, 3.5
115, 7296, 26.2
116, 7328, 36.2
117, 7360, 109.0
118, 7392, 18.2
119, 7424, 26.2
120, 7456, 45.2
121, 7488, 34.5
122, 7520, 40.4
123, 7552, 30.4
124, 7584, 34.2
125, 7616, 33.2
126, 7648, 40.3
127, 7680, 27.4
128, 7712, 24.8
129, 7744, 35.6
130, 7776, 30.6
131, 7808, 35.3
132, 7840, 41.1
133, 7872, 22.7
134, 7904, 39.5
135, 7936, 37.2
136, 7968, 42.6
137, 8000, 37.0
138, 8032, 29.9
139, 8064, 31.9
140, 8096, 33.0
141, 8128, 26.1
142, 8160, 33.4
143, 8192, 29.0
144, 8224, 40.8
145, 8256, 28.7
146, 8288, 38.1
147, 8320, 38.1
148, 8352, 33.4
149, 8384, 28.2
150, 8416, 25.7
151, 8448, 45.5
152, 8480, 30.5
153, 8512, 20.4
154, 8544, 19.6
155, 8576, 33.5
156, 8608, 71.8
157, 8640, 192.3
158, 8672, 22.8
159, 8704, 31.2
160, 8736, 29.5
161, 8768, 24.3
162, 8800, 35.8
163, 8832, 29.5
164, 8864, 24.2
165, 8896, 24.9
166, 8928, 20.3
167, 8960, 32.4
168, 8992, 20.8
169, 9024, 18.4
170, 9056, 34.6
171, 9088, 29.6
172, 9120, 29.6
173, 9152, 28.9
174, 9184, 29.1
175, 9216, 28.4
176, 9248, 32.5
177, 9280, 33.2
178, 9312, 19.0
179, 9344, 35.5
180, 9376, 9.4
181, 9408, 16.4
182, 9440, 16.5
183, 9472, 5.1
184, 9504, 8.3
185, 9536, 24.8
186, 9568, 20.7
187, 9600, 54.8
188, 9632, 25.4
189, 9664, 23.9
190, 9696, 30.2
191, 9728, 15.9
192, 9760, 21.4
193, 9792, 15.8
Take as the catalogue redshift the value 0.97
